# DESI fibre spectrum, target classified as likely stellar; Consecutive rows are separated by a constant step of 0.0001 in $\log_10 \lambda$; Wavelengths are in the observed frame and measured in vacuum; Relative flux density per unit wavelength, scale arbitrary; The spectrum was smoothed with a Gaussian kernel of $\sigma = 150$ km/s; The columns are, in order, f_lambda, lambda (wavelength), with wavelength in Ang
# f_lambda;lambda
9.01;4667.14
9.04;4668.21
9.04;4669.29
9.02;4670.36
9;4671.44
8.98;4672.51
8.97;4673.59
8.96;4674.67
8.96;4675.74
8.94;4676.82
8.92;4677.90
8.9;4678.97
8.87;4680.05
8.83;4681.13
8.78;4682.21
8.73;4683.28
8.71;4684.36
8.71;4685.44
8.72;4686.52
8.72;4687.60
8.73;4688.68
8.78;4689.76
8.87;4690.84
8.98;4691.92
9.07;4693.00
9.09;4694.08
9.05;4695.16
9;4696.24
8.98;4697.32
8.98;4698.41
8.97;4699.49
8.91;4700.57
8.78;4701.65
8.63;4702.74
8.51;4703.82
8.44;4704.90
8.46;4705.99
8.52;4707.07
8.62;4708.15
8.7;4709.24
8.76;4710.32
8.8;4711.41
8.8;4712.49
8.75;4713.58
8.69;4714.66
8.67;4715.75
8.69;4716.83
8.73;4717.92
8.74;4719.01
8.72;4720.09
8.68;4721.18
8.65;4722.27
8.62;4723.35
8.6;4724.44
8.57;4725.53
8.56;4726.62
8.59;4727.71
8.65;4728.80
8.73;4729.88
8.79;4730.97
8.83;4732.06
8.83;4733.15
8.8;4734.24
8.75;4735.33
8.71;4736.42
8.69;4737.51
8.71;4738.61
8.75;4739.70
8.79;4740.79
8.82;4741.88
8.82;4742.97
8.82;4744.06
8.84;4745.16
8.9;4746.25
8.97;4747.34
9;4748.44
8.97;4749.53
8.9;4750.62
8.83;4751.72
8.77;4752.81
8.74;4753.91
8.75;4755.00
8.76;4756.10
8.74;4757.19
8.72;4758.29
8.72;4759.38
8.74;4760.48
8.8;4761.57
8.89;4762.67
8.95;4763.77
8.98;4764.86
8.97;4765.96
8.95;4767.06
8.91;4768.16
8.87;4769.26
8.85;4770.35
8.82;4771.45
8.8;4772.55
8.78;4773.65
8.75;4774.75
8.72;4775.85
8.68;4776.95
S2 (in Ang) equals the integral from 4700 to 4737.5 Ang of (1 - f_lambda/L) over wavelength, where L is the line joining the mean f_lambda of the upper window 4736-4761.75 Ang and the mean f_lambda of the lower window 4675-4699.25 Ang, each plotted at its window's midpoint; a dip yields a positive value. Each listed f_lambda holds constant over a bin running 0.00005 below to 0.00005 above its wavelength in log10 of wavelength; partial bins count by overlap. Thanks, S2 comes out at 0.7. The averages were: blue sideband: 8.88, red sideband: 8.8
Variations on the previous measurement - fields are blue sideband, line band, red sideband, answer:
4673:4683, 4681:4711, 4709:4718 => 0.11 Ang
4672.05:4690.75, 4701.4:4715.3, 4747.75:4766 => 0.29 Ang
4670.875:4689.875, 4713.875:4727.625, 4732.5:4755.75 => 0.26 Ang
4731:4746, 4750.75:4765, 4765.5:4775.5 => 0.04 Ang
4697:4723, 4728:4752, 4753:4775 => -0.10 Ang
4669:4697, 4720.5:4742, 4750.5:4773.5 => 0.37 Ang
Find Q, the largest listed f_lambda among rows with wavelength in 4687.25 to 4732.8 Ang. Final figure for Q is 9.09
